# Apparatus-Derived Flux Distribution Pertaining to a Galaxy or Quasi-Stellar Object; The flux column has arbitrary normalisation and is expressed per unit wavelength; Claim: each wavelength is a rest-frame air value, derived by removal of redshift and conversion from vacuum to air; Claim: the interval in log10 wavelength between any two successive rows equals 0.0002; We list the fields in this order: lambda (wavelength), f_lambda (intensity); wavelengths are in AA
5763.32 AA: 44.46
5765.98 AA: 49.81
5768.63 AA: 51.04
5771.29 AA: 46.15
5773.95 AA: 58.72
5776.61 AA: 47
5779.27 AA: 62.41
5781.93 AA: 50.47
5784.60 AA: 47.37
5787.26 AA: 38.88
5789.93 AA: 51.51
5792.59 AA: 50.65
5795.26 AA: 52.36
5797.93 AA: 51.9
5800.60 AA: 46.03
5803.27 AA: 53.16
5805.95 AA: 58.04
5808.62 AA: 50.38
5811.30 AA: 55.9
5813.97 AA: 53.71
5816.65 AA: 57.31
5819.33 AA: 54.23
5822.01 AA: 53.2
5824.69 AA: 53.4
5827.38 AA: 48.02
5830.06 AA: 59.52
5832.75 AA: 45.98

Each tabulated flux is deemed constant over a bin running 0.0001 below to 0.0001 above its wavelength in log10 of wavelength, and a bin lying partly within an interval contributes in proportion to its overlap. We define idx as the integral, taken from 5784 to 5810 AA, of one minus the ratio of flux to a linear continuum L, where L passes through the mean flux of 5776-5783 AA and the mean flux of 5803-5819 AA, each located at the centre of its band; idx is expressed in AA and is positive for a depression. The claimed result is 2.1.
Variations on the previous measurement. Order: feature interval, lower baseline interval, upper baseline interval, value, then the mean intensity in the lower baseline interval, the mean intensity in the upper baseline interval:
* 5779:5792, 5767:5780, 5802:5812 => 1.0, 52.6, 54.2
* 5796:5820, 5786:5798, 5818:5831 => -1.0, 48.8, 53.5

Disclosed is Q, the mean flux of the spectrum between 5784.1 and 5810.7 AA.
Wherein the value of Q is 50.3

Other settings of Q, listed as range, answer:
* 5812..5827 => 54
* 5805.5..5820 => 54.8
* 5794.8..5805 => 51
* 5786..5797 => 48.5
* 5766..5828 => 51.8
